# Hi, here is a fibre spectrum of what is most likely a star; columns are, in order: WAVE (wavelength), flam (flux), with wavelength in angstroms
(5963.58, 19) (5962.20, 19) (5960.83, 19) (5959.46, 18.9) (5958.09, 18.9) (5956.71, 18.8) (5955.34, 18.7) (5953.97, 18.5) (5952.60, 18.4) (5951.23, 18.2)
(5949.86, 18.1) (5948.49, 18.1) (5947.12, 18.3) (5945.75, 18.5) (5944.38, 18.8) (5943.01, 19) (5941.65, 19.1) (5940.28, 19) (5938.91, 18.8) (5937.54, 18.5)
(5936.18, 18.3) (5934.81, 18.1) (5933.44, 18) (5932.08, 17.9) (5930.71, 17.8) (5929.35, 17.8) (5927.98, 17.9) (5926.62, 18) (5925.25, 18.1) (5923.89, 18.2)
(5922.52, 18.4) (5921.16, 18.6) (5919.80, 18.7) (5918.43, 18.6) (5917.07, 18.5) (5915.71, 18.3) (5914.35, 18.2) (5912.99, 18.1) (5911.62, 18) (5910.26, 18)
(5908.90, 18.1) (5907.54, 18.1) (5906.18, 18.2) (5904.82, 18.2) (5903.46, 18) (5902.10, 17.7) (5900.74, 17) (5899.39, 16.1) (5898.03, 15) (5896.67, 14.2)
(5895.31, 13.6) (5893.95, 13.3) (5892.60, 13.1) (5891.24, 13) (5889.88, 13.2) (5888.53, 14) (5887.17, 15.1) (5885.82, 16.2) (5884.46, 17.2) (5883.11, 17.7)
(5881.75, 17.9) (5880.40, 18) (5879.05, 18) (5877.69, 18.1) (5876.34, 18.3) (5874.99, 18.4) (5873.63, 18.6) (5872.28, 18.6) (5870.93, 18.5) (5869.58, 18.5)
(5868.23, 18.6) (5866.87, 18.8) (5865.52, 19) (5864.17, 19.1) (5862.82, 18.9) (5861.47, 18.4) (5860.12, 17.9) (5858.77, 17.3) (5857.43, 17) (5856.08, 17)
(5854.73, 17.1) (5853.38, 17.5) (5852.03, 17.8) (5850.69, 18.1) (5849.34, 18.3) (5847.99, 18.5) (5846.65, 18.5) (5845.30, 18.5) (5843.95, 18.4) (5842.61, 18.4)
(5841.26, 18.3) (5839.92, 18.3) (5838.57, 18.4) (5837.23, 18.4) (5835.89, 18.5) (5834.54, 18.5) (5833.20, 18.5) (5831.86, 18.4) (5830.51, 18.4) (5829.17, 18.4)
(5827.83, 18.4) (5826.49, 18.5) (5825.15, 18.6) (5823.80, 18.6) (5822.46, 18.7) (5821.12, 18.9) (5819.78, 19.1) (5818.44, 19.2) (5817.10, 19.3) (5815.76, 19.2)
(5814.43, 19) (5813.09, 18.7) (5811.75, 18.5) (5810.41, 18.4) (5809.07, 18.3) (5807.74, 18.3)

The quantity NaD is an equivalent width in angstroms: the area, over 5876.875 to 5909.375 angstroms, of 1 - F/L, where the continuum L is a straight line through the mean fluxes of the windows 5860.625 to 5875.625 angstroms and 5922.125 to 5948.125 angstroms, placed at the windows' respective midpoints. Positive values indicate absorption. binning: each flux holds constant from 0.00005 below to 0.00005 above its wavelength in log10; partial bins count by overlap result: 4.1 angstroms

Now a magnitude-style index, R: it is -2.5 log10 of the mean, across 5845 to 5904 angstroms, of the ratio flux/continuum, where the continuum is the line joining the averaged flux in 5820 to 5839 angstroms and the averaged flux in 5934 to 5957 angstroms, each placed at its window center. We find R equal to 0.09 mag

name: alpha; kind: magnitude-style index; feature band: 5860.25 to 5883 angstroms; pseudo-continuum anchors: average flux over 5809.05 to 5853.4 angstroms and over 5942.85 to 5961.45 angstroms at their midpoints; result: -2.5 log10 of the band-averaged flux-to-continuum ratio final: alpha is 0.006 mag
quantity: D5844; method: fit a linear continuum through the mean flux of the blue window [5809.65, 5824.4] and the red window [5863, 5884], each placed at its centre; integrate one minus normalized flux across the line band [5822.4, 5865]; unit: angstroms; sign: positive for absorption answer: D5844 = 0.96 angstroms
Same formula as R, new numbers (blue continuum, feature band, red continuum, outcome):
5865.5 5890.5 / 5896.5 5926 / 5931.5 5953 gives 0.01 mag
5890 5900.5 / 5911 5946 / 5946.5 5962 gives -0.11 mag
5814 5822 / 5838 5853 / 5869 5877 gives 0.03 mag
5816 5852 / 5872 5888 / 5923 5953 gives 0.05 mag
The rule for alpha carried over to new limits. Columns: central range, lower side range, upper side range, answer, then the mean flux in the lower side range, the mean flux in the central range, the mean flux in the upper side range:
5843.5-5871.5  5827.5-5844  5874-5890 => -0.026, 18.4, 18.2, 17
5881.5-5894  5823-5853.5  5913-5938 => 0.210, 18.4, 15.1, 18.2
